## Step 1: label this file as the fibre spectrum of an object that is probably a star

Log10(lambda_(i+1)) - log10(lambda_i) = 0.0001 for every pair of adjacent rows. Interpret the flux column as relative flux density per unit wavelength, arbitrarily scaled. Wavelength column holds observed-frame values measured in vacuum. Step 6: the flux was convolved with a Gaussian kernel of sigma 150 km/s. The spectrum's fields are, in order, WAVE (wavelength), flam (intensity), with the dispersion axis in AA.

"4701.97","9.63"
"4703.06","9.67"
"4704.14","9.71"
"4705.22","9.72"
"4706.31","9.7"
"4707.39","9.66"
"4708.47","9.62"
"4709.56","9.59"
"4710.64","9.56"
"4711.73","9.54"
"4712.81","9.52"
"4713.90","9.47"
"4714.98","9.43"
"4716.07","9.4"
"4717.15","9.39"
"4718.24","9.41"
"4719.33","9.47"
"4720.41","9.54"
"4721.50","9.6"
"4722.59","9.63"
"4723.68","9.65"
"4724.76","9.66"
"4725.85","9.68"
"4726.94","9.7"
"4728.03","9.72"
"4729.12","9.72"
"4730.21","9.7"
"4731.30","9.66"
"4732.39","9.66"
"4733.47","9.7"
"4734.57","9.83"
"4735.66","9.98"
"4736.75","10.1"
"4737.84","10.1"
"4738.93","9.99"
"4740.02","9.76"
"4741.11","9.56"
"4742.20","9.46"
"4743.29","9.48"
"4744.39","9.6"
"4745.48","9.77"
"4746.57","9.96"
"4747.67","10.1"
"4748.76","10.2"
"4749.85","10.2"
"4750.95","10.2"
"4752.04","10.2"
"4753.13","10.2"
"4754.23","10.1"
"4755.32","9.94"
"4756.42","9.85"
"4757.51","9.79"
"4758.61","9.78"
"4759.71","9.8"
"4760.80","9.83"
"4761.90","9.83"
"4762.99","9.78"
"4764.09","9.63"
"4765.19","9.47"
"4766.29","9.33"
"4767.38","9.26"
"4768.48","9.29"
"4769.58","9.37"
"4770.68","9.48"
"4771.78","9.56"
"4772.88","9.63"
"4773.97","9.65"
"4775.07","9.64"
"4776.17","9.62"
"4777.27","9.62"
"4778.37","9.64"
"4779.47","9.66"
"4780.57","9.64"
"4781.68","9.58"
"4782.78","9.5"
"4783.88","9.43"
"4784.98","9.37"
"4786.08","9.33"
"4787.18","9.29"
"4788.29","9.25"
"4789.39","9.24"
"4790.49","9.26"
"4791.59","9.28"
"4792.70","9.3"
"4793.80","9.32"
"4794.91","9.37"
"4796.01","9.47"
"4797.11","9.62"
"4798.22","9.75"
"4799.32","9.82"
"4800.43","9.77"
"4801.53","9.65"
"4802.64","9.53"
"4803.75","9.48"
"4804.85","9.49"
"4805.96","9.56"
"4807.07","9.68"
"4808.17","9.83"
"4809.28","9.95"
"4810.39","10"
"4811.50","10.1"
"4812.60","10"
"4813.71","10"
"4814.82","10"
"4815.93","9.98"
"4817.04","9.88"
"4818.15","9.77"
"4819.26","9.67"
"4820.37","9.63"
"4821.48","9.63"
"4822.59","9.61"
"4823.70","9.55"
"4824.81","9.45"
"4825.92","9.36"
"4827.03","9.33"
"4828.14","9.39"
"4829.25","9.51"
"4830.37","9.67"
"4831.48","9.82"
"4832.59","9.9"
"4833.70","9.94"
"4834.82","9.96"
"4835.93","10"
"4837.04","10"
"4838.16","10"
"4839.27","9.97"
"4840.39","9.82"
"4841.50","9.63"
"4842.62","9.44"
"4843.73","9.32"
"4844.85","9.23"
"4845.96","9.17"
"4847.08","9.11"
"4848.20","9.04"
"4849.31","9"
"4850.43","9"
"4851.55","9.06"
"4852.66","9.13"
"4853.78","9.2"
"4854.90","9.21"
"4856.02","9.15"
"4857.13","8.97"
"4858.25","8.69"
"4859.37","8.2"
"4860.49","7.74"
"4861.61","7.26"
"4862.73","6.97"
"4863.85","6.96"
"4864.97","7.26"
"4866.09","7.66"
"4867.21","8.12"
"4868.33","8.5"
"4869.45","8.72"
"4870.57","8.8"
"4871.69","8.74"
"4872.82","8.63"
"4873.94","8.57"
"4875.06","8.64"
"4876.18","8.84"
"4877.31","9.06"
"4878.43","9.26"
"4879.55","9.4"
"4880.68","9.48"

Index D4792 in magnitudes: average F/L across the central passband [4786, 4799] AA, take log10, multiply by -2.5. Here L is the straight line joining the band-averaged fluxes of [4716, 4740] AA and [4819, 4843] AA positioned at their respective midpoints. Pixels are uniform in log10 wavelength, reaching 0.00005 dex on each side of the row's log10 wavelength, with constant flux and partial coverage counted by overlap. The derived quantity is 0.04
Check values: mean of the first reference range 9.7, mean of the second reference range 9.7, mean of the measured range 9.38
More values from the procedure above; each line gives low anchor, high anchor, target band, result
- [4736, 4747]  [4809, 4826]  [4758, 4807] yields 0.03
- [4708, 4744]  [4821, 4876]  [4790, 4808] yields -0.03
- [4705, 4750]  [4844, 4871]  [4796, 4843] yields -0.10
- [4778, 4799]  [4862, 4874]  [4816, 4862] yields -0.10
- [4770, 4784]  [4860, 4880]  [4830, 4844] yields -0.13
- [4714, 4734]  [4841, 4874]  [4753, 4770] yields -0.04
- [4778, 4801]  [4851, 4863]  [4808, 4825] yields -0.08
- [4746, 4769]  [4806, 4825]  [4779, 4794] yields 0.05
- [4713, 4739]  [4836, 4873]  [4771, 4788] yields -0.03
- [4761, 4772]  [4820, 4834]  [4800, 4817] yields -0.03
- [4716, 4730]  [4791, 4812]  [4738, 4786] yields -0.01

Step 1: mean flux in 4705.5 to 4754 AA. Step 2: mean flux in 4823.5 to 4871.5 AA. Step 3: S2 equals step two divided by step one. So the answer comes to 0.9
